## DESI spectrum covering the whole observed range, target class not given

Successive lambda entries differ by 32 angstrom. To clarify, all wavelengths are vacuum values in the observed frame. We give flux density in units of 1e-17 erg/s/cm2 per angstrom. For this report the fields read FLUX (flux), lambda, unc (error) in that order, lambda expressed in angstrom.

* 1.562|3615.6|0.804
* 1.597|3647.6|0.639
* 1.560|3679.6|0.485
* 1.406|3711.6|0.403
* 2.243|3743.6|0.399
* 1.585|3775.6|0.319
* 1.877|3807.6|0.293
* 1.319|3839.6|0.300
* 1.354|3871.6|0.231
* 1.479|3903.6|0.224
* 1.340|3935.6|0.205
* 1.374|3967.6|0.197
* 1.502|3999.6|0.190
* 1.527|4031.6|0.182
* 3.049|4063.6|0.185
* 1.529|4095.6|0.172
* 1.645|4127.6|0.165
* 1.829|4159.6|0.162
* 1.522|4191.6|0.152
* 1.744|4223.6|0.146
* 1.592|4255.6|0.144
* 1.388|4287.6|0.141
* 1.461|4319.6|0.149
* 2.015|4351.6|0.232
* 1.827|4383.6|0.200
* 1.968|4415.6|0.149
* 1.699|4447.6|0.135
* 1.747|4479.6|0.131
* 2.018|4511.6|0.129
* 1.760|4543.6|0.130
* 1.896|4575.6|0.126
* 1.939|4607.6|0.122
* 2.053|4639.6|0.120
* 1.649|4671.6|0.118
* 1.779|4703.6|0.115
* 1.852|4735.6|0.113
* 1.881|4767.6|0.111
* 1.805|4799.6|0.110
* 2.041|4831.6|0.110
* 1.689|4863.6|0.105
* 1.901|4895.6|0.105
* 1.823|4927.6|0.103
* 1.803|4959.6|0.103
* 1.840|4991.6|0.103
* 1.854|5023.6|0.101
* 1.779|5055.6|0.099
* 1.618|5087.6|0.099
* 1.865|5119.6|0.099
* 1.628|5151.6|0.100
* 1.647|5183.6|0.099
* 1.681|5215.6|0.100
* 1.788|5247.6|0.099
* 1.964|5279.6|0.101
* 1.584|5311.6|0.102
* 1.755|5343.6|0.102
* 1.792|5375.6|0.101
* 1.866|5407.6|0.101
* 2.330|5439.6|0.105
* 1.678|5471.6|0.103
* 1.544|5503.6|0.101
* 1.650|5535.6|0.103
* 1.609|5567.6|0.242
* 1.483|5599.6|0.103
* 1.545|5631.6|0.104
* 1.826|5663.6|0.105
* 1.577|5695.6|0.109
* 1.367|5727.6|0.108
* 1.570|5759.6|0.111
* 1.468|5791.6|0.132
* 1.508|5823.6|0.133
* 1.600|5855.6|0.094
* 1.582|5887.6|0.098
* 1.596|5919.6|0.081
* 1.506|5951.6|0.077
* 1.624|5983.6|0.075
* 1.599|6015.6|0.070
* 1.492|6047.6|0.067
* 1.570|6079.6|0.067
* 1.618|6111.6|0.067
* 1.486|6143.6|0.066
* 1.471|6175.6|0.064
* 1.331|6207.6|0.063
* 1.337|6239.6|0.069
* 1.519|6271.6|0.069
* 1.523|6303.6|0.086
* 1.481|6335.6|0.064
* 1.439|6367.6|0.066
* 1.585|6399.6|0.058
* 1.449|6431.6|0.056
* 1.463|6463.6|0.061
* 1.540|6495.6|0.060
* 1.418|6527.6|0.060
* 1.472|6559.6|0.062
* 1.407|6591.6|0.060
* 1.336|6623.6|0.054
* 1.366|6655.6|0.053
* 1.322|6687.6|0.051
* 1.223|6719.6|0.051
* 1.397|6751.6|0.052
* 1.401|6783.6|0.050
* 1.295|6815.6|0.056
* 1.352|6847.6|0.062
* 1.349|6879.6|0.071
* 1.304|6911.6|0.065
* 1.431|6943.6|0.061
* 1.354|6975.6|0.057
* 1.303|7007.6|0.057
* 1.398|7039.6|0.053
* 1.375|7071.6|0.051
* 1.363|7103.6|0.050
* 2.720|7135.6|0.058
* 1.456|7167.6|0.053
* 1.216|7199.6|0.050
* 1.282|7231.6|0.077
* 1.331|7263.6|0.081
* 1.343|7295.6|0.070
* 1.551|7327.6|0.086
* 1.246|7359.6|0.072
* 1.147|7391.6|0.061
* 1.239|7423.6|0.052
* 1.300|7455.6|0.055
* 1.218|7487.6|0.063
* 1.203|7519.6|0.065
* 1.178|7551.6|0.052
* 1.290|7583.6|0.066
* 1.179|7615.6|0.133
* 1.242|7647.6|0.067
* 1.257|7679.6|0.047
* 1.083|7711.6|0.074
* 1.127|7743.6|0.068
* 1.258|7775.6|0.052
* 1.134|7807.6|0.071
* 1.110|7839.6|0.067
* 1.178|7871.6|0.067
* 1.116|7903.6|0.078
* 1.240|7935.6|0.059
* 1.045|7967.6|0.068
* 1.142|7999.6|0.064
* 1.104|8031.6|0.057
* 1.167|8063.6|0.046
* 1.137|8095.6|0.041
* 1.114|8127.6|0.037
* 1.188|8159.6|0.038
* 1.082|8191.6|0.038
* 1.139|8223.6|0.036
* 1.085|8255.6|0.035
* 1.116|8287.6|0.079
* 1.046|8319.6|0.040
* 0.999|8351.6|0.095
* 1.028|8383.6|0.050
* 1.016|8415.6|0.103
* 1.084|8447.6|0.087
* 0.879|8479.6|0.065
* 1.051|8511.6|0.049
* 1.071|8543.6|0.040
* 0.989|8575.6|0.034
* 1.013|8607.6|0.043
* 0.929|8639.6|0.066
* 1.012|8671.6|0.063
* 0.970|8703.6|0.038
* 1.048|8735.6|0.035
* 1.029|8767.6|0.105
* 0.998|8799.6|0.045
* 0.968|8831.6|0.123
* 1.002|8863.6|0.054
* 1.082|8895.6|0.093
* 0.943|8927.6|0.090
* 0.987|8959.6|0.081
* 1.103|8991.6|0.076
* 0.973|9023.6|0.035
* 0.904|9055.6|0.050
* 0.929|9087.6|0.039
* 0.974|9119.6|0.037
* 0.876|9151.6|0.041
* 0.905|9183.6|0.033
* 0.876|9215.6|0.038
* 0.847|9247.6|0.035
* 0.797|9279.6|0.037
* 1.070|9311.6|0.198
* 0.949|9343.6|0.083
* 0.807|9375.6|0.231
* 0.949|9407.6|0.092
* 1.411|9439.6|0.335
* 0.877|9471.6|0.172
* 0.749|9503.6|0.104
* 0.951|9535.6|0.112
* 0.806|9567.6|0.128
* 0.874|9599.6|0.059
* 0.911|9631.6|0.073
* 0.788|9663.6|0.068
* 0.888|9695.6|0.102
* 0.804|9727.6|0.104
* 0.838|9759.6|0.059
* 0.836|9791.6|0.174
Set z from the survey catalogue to 0.088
